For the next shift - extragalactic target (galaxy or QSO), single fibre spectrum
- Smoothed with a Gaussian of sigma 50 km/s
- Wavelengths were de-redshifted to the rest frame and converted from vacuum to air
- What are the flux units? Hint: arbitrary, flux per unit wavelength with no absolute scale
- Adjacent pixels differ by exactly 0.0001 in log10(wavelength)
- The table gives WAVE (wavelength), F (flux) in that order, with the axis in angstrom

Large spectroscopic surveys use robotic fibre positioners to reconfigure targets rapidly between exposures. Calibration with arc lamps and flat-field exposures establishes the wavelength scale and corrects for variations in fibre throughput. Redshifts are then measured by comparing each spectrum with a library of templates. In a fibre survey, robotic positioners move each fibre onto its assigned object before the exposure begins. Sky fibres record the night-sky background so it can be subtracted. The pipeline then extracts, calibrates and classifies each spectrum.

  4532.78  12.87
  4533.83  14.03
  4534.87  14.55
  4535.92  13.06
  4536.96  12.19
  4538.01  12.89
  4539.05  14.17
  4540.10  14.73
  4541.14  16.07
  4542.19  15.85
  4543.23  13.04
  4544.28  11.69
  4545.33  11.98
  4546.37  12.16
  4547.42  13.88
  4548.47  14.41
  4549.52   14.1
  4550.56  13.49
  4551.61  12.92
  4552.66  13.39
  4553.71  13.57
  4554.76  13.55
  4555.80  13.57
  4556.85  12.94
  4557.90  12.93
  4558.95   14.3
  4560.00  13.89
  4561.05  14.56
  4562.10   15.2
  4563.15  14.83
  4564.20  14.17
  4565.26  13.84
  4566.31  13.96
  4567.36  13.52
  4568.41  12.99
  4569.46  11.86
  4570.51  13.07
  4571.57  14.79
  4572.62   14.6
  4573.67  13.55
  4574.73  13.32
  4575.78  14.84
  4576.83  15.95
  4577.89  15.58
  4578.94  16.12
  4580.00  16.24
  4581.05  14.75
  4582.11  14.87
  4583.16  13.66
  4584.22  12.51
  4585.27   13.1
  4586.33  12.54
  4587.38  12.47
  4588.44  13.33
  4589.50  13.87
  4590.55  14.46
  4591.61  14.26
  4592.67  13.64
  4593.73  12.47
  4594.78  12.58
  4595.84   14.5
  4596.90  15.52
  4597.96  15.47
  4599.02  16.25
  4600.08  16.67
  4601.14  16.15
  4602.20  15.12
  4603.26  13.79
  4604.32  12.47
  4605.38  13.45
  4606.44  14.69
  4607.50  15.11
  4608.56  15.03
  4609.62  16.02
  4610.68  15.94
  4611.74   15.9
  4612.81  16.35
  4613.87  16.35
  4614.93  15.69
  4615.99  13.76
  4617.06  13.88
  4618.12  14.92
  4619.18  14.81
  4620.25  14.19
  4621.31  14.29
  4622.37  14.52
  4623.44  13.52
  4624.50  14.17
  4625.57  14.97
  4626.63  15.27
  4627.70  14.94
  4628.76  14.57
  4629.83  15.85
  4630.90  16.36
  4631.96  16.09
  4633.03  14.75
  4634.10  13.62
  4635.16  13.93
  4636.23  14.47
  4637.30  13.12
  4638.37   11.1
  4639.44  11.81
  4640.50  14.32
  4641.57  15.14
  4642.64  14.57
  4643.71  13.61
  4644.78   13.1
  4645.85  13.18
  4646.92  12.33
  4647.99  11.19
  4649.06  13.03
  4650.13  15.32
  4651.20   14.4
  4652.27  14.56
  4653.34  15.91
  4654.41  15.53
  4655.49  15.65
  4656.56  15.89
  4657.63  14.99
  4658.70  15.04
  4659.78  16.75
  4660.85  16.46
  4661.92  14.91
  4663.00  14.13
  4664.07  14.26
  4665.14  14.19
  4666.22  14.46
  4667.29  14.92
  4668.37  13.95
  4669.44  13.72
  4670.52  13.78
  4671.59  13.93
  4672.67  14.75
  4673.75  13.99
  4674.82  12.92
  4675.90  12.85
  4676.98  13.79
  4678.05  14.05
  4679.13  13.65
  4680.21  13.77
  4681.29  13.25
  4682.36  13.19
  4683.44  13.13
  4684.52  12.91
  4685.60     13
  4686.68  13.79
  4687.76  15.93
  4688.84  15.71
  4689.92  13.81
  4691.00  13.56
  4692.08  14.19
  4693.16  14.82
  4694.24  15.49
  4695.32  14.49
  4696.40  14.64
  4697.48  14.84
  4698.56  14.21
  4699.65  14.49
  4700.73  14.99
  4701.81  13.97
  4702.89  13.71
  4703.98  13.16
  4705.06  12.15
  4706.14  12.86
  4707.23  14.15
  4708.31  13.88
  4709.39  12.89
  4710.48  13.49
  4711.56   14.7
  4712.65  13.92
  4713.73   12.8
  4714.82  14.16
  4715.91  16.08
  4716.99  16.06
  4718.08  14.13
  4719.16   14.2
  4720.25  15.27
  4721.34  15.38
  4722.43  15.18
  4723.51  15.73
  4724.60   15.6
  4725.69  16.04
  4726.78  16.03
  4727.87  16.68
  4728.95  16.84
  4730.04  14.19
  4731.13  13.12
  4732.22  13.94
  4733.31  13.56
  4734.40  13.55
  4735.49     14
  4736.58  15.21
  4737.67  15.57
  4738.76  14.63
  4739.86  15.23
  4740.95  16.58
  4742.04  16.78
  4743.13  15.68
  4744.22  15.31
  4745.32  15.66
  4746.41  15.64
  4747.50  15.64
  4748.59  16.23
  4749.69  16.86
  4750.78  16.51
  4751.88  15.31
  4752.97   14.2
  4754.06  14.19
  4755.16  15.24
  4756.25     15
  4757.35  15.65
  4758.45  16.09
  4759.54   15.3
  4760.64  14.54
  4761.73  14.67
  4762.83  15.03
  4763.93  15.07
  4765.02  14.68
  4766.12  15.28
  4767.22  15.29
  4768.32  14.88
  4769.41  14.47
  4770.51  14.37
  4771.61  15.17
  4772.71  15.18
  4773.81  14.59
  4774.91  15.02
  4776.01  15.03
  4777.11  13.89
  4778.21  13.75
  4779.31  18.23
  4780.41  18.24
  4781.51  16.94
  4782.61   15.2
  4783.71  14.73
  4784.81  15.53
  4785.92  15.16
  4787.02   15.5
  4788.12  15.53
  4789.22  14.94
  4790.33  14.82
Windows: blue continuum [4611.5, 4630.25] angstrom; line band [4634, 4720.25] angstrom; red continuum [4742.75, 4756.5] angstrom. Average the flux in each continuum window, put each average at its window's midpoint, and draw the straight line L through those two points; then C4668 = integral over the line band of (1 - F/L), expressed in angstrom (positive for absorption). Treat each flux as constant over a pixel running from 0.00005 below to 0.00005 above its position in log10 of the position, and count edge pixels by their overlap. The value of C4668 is 5.9 angstrom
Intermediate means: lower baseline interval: 14.9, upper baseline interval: 15.5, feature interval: 14.1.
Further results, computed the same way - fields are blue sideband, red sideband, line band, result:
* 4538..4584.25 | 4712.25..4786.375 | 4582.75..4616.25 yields -0.57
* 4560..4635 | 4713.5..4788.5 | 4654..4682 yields 0.78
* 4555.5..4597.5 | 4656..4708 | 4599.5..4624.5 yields -1.47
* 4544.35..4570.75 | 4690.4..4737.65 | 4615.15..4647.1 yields -0.51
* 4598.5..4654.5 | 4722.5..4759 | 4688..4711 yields 1.46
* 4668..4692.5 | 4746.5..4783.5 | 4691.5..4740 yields -0.30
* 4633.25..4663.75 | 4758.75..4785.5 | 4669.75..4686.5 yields 1.07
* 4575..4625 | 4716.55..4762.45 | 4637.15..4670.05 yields 1.31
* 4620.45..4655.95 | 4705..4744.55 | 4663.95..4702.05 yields 1.08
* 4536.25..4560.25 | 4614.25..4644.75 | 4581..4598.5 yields 0.28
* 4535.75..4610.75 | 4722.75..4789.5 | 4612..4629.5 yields -0.50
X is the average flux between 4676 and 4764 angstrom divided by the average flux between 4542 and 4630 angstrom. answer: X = 1.03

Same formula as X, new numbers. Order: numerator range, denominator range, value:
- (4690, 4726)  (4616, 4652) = 1.02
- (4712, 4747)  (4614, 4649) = 1.07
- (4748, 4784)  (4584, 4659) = 1.06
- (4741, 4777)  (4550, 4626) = 1.07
